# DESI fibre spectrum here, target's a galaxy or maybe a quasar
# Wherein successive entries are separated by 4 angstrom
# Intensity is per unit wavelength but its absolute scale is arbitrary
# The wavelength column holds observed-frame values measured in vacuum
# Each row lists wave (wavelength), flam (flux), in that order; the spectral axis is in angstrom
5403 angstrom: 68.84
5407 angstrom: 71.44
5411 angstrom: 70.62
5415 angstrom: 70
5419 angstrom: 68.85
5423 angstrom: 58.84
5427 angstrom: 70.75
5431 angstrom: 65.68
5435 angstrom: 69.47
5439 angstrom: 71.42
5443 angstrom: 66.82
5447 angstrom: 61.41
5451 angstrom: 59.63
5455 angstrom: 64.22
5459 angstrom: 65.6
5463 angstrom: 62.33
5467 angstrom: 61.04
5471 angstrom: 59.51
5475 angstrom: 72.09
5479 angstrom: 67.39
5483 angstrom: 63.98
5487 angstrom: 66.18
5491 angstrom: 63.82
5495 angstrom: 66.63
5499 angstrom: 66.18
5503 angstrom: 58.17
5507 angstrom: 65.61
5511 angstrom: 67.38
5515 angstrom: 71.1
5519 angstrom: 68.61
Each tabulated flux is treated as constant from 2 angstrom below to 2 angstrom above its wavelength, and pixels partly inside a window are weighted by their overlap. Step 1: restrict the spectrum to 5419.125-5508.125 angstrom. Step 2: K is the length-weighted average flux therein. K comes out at 64.9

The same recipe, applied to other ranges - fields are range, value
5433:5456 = 65.6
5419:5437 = 66.5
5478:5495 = 65.4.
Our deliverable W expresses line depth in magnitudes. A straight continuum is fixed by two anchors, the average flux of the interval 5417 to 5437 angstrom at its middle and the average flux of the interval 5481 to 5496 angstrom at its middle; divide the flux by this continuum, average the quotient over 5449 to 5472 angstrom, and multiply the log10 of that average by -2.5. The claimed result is 0.06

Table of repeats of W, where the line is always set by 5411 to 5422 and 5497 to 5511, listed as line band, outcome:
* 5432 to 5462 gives 0.027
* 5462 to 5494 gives 0.011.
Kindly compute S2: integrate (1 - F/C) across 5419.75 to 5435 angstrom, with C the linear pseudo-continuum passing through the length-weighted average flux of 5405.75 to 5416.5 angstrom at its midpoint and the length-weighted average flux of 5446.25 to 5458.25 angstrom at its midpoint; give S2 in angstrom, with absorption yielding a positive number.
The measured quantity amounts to 0.3 angstrom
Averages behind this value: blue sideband 70.7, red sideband 62.2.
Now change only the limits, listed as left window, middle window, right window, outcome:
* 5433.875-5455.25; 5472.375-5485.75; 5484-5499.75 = -0.4 angstrom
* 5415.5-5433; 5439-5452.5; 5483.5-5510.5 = 0.4 angstrom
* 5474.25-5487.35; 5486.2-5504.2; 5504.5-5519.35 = 0.8 angstrom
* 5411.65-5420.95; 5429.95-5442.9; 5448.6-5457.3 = -0.7 angstrom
